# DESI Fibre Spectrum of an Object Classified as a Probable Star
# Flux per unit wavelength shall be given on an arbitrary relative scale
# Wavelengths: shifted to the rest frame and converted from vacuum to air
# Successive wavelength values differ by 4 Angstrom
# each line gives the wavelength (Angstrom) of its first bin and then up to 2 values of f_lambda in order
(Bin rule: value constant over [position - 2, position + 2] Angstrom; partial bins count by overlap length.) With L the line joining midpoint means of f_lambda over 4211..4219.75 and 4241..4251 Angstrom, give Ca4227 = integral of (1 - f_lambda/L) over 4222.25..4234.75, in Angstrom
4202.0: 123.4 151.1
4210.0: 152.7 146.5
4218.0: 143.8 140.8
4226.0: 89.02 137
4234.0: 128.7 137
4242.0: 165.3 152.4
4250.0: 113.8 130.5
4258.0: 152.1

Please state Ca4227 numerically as 2.2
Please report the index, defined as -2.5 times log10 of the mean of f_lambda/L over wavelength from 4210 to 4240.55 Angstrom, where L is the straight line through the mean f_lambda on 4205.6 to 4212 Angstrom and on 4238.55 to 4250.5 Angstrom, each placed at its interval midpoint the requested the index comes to 0.12 mag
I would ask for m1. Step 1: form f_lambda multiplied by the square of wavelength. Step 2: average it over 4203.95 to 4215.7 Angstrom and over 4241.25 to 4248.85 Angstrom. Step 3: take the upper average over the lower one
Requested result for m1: 1.03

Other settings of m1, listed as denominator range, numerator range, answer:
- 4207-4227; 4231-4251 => 1.03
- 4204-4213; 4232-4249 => 0.97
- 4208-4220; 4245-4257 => 0.91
